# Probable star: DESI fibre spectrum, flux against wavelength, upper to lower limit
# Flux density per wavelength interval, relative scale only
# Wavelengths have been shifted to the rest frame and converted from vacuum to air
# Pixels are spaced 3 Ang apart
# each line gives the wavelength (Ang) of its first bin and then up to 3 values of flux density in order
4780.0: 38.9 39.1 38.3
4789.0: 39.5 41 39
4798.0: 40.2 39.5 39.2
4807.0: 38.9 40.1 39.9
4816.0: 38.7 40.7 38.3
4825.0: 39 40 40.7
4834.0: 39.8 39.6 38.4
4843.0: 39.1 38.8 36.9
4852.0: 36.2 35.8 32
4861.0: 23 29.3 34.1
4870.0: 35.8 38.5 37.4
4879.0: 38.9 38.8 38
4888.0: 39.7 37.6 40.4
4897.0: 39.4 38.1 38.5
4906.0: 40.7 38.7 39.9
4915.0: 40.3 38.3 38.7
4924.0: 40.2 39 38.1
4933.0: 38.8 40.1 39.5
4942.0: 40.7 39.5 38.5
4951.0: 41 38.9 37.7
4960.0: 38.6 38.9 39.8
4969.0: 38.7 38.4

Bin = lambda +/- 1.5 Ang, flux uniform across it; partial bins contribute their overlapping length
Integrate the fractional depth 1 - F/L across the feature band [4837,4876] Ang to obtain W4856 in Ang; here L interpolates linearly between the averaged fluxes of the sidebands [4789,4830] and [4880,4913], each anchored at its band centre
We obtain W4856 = 4.16 Ang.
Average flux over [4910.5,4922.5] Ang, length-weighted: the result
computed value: 39.3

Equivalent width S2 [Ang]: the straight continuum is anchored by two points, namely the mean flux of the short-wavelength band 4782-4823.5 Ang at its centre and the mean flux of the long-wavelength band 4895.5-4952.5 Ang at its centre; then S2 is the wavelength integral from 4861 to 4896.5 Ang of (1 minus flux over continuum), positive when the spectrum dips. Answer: 2.5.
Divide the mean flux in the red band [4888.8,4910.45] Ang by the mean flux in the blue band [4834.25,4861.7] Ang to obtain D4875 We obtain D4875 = 1.08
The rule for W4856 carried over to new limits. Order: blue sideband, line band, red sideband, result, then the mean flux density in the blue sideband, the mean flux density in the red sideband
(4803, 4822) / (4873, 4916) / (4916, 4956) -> 0.4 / 39.5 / 39.3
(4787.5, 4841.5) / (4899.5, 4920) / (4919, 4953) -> 0.1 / 39.6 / 39.4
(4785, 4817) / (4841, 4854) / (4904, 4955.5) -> 0.6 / 39.5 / 39.5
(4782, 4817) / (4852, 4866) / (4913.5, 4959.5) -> 3.0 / 39.5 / 39.3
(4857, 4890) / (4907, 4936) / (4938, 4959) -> -1.0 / 35.1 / 39.4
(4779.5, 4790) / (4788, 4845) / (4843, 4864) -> -4.7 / 38.9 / 33.8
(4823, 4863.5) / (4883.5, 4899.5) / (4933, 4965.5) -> -0.4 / 36.7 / 39.3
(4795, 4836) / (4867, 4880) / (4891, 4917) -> 0.7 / 39.6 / 39.4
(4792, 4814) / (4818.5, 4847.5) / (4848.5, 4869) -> -3.0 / 39.6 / 32.3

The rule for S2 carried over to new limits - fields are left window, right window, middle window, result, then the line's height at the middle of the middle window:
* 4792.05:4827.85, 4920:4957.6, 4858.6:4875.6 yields 3.0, 39.4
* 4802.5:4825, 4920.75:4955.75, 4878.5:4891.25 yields 0.2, 39.4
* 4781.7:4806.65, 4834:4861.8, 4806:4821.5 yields -0.6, 38.2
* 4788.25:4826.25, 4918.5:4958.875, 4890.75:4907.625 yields 0.0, 39.3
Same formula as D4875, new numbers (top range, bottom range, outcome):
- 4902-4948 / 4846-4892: 1.11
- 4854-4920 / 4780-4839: 0.94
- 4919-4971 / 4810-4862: 1.04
